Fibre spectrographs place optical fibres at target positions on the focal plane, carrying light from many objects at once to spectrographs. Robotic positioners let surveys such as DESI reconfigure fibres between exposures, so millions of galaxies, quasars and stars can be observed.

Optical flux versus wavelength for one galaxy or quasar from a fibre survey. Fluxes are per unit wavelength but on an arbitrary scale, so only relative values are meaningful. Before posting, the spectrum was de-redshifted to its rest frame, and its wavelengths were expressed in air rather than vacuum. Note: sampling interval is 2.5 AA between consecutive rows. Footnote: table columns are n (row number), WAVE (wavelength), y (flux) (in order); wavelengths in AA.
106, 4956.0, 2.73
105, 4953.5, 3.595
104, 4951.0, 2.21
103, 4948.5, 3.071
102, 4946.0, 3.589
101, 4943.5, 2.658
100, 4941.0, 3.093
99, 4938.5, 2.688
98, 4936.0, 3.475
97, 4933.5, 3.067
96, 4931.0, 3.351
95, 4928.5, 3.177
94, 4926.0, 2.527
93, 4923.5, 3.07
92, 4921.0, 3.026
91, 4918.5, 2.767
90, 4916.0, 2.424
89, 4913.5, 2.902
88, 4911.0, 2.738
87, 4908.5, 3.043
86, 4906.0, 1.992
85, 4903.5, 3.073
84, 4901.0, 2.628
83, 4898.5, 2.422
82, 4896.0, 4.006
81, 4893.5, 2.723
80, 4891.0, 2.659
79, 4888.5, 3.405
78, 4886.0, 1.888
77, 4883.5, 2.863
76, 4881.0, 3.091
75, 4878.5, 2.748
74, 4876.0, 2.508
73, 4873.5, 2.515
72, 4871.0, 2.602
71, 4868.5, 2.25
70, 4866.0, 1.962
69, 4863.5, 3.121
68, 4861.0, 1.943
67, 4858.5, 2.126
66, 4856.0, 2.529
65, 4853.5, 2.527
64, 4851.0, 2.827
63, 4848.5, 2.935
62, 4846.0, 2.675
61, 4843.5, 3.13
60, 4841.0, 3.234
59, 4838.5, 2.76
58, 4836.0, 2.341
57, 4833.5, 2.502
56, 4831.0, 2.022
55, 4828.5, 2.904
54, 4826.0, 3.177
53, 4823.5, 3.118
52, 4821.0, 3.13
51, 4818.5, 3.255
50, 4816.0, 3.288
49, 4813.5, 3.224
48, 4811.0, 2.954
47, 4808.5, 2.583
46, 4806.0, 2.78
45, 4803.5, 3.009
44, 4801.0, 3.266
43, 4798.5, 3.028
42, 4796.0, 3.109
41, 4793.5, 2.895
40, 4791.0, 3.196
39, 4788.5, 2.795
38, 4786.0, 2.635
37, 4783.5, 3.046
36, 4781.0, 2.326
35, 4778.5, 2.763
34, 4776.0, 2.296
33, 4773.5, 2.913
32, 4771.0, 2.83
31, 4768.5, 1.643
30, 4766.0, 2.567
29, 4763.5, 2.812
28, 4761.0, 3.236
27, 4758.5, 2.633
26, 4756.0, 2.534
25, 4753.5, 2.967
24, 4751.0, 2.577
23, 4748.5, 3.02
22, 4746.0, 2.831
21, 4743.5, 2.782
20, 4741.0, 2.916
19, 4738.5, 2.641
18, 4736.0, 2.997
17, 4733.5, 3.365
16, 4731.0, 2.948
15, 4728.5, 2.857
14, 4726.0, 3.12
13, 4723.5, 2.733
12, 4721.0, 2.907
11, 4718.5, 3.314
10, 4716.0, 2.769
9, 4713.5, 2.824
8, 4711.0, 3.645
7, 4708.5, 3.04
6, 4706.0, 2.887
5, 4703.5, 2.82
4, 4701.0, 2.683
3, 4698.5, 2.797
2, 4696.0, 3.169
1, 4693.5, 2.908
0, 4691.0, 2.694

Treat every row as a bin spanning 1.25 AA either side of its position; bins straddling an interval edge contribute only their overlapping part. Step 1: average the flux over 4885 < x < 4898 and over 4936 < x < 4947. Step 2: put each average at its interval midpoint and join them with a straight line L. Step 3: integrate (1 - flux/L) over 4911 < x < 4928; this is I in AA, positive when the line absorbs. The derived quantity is 1.1 AA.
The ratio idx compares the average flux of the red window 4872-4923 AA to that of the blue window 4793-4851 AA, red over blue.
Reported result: 0.95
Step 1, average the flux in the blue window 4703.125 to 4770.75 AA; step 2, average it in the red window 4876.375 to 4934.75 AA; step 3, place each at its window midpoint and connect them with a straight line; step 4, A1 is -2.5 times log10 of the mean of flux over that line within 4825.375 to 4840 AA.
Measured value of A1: 0.100 mag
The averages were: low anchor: 2.87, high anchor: 2.85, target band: 2.6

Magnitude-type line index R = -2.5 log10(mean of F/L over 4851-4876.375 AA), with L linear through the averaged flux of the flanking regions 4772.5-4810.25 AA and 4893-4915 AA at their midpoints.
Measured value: 0.171 mag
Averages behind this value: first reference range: 2.84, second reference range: 2.84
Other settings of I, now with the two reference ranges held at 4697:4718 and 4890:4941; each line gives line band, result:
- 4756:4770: 1.7 AA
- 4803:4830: -1.0 AA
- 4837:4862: 2.1 AA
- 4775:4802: 0.7 AA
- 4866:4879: 2.0 AA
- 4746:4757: 0.6 AA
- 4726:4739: -0.2 AA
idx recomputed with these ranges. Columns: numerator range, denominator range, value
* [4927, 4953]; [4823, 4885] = 1.15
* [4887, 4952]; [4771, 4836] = 1.01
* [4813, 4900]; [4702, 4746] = 0.93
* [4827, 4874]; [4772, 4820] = 0.88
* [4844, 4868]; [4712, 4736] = 0.85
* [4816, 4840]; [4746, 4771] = 1.06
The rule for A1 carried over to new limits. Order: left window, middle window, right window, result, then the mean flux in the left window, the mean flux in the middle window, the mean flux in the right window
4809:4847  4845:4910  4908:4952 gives 0.10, 2.91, 2.66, 2.94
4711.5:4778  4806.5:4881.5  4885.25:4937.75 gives 0.05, 2.82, 2.73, 2.88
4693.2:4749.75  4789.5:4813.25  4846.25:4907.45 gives -0.07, 2.96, 2.99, 2.64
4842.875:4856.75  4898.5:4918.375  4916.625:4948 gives 0.11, 2.76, 2.67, 3.03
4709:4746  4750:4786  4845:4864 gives 0.08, 2.98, 2.65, 2.56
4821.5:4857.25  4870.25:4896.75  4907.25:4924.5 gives 0.01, 2.77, 2.8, 2.85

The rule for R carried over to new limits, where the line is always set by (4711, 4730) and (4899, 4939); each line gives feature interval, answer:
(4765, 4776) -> 0.20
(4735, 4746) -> 0.05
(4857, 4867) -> 0.25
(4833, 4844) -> 0.05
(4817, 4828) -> -0.08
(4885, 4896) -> 0.02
